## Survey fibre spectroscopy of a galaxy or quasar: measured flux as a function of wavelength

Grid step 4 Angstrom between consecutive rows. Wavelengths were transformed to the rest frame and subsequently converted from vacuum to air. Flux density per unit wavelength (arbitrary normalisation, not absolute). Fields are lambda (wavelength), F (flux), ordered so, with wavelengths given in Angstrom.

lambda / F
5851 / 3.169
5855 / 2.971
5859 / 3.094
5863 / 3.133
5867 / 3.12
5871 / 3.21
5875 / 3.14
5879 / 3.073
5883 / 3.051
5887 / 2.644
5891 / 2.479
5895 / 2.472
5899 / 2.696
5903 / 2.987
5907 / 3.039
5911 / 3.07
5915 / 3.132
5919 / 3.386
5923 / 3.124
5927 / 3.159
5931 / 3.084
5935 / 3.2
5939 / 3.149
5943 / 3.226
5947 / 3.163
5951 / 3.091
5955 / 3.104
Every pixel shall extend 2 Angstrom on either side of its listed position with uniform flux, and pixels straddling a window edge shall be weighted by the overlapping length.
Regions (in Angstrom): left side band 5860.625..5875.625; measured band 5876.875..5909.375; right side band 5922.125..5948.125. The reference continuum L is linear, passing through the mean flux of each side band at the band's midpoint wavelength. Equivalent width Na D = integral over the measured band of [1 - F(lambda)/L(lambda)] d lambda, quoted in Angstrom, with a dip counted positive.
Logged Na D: 3.5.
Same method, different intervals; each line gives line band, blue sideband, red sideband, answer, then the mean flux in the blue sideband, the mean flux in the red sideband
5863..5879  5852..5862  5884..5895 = -1.6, 3.06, 2.59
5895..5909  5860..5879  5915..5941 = 1.4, 3.14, 3.18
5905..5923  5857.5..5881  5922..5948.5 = 0.0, 3.13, 3.16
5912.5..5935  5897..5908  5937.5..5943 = -0.9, 2.9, 3.18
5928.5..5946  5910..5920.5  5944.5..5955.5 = -0.1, 3.2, 3.13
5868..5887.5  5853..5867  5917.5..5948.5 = 0.3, 3.07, 3.18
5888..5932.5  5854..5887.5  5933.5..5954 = 2.3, 3.07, 3.16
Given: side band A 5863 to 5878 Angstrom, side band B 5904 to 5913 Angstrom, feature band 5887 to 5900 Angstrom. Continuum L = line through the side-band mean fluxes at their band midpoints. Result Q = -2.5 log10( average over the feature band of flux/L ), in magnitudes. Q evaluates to 0.21 mag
